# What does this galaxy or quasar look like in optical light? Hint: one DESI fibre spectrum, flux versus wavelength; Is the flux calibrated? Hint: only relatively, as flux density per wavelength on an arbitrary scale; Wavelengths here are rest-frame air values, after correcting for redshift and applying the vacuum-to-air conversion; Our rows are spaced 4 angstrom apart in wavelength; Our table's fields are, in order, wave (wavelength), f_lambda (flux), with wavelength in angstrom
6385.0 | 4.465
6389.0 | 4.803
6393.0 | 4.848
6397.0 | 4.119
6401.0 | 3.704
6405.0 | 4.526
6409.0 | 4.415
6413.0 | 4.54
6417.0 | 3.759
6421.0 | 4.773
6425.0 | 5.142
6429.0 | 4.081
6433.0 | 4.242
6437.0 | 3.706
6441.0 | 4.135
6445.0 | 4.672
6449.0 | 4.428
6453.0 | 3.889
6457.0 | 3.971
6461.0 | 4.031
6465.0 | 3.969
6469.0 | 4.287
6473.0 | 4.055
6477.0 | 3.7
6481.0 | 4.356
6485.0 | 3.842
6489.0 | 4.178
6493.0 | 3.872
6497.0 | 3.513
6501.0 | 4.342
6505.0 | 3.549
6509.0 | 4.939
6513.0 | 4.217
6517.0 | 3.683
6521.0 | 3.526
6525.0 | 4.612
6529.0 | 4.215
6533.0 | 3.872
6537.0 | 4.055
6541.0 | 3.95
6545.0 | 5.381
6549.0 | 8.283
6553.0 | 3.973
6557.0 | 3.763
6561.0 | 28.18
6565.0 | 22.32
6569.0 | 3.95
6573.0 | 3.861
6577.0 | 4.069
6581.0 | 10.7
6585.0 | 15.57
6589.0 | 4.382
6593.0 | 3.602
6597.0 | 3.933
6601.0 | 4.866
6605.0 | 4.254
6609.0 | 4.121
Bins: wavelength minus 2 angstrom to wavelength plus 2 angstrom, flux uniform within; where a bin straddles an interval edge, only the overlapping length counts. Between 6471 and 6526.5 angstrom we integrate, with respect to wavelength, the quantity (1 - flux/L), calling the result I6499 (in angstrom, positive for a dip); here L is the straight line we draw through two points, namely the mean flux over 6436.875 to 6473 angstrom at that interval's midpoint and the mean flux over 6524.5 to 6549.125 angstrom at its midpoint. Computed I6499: 5.0 angstrom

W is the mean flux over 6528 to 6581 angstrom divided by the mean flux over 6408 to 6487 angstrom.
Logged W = 1.9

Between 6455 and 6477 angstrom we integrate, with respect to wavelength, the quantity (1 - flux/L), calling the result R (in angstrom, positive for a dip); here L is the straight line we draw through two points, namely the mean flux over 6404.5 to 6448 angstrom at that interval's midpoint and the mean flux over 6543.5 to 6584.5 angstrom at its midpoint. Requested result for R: 7.0 angstrom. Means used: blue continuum 4.36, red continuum 9.72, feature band 4.03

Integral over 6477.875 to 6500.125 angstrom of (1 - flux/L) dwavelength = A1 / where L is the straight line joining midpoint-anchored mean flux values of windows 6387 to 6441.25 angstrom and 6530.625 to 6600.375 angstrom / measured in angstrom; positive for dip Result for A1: 7.7 angstrom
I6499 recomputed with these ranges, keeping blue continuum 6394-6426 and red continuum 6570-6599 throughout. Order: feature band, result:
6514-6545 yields 9.3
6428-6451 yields 2.5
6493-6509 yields 4.5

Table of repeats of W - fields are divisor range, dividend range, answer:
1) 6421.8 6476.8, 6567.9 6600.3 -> 1.49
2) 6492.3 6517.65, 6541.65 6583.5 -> 2.31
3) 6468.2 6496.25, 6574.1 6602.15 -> 1.67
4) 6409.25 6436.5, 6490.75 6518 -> 0.92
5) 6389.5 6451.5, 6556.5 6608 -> 2.02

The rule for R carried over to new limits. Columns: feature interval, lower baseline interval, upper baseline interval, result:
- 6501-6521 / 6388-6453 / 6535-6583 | 8.51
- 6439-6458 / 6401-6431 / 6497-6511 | 0.39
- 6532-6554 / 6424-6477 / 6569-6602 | 2.40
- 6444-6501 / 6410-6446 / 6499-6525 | 2.02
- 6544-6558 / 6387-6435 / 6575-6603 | 1.72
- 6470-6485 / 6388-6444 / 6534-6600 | 4.64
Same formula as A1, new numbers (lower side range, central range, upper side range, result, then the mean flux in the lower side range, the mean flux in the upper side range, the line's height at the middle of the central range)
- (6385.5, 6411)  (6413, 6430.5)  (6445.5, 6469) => -0.7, 4.41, 4.12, 4.29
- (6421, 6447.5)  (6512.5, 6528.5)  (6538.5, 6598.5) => 6.8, 4.36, 8.4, 6.95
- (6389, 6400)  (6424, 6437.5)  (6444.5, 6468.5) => -0.1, 4.47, 4.14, 4.27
